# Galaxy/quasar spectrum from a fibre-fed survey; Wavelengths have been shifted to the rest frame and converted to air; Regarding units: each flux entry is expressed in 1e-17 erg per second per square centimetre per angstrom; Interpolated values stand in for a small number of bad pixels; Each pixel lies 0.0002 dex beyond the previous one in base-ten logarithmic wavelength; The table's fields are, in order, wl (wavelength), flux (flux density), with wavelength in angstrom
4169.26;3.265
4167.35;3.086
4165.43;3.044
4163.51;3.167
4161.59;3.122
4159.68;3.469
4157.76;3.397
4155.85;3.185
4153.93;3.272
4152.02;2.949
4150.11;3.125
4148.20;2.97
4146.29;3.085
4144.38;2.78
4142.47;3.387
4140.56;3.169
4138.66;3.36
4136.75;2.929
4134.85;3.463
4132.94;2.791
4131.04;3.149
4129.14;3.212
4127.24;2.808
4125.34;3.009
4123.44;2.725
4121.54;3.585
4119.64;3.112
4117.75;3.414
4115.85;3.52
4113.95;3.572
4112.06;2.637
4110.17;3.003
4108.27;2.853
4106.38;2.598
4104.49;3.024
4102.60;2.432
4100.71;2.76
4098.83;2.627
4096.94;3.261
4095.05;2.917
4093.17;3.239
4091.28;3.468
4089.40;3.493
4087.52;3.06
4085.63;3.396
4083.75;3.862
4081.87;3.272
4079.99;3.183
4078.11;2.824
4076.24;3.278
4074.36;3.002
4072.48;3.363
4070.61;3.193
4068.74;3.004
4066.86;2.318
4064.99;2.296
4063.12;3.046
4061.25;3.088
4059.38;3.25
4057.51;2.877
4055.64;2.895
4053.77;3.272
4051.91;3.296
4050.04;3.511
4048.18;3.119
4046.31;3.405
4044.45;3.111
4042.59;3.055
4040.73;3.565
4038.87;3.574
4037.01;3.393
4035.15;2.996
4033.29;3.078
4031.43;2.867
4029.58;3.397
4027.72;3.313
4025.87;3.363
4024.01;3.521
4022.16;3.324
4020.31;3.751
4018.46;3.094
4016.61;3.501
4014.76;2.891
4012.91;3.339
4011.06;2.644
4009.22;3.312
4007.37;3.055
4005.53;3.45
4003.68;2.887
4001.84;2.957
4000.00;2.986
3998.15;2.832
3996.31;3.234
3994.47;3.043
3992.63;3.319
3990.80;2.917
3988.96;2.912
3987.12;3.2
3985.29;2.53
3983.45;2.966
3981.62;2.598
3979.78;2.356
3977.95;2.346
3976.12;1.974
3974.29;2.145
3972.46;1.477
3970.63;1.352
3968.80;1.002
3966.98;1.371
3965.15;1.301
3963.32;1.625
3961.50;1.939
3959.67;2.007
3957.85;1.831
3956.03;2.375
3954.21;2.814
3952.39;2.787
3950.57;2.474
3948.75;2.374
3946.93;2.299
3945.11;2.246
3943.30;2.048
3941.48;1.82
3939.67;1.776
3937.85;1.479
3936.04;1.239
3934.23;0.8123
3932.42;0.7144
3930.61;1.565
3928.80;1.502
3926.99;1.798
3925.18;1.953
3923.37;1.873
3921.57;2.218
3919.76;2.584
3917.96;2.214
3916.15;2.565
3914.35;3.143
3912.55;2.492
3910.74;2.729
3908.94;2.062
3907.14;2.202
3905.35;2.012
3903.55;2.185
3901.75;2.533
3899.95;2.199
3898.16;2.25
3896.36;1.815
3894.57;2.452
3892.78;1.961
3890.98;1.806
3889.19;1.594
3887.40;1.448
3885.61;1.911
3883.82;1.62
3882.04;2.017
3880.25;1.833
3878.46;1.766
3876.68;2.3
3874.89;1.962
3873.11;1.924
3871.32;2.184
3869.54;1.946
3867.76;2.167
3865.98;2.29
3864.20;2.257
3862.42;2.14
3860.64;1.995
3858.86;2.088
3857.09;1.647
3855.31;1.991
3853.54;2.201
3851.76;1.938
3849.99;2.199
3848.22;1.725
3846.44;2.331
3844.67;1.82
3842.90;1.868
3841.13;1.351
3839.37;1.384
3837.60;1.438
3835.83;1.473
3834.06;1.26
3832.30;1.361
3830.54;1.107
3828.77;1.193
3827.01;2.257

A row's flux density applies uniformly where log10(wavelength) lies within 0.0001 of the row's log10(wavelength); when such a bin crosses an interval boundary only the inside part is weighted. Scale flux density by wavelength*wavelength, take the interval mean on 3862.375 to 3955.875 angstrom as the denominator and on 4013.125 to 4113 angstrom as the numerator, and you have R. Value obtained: 1.65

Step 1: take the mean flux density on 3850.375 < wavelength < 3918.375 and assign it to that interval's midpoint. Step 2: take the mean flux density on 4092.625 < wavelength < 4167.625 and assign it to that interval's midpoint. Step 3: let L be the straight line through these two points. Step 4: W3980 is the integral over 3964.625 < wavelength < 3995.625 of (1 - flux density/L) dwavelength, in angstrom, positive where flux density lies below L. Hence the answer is 2.3 angstrom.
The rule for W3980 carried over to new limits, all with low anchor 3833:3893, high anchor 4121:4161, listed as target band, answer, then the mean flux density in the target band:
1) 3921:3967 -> 7.8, 1.86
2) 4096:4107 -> 0.6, 2.79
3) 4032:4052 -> -4.4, 3.27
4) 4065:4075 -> -0.4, 2.91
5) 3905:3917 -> -2.2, 2.48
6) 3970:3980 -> 1.9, 1.93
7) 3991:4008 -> -4.0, 3.08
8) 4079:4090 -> -1.9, 3.37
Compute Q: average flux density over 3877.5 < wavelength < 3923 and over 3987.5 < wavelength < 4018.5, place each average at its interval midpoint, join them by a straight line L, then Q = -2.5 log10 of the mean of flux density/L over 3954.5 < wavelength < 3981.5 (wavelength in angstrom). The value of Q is 0.44 mag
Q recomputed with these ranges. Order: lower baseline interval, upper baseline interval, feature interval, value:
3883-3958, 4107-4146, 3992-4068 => -0.20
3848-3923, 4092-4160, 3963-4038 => -0.08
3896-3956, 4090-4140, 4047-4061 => -0.16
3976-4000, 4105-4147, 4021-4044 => -0.13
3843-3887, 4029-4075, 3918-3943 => 0.39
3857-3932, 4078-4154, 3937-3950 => 0.14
